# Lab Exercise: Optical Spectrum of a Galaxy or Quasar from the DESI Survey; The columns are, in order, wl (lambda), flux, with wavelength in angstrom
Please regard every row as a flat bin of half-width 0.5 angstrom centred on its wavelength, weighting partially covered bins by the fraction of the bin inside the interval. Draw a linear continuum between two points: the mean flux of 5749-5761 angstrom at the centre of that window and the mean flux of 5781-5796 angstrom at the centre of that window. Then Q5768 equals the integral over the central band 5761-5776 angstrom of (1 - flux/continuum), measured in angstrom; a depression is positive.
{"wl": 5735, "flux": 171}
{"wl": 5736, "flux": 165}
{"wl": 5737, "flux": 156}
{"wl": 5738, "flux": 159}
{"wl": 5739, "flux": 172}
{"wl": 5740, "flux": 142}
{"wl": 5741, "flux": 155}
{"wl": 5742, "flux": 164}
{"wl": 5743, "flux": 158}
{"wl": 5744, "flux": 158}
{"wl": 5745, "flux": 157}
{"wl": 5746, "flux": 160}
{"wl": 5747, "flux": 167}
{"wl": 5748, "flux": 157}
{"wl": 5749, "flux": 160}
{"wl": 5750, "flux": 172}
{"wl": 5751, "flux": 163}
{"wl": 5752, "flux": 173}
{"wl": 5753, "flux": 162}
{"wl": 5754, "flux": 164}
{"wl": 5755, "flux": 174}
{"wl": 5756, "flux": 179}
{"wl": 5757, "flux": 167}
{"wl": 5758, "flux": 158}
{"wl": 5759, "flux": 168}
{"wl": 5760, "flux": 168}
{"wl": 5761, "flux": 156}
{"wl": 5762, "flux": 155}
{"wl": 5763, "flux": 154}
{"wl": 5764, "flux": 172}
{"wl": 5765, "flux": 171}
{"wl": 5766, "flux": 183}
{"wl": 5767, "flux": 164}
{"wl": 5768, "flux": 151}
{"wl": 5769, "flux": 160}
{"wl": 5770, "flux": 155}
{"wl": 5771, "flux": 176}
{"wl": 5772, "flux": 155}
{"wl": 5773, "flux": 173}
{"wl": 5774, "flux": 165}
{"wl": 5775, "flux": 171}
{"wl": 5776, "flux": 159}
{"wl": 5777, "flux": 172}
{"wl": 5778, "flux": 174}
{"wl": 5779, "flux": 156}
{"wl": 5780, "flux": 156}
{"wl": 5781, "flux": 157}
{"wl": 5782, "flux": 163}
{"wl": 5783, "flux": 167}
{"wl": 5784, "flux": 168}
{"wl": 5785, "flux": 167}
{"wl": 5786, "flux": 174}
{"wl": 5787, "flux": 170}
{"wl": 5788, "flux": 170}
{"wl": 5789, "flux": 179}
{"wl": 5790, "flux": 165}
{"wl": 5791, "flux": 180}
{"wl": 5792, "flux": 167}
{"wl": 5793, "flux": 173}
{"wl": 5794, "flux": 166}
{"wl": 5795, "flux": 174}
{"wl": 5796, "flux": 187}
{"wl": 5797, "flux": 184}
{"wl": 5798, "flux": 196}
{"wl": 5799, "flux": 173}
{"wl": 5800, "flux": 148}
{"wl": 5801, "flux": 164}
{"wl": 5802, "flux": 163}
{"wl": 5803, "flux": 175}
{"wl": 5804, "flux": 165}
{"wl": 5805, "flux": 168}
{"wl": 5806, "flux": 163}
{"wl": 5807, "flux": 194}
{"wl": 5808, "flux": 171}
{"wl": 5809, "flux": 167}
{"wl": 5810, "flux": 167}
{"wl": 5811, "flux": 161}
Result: 0.4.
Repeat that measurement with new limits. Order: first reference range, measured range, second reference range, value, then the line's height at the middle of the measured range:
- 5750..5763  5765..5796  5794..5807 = 0.3 angstrom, 169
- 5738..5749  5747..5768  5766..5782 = -0.6 angstrom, 161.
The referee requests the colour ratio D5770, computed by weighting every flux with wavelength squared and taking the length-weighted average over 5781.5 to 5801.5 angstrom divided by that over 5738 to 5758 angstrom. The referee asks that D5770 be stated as 1.07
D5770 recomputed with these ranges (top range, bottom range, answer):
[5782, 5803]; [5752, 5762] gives 1.05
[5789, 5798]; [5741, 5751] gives 1.11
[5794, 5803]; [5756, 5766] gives 1.06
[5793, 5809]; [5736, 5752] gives 1.10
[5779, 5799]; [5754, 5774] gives 1.05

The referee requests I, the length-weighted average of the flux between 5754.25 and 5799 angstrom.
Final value 168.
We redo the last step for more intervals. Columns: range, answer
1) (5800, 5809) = 169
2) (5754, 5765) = 165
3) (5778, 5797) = 169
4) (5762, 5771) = 164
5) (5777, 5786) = 165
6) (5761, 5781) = 164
